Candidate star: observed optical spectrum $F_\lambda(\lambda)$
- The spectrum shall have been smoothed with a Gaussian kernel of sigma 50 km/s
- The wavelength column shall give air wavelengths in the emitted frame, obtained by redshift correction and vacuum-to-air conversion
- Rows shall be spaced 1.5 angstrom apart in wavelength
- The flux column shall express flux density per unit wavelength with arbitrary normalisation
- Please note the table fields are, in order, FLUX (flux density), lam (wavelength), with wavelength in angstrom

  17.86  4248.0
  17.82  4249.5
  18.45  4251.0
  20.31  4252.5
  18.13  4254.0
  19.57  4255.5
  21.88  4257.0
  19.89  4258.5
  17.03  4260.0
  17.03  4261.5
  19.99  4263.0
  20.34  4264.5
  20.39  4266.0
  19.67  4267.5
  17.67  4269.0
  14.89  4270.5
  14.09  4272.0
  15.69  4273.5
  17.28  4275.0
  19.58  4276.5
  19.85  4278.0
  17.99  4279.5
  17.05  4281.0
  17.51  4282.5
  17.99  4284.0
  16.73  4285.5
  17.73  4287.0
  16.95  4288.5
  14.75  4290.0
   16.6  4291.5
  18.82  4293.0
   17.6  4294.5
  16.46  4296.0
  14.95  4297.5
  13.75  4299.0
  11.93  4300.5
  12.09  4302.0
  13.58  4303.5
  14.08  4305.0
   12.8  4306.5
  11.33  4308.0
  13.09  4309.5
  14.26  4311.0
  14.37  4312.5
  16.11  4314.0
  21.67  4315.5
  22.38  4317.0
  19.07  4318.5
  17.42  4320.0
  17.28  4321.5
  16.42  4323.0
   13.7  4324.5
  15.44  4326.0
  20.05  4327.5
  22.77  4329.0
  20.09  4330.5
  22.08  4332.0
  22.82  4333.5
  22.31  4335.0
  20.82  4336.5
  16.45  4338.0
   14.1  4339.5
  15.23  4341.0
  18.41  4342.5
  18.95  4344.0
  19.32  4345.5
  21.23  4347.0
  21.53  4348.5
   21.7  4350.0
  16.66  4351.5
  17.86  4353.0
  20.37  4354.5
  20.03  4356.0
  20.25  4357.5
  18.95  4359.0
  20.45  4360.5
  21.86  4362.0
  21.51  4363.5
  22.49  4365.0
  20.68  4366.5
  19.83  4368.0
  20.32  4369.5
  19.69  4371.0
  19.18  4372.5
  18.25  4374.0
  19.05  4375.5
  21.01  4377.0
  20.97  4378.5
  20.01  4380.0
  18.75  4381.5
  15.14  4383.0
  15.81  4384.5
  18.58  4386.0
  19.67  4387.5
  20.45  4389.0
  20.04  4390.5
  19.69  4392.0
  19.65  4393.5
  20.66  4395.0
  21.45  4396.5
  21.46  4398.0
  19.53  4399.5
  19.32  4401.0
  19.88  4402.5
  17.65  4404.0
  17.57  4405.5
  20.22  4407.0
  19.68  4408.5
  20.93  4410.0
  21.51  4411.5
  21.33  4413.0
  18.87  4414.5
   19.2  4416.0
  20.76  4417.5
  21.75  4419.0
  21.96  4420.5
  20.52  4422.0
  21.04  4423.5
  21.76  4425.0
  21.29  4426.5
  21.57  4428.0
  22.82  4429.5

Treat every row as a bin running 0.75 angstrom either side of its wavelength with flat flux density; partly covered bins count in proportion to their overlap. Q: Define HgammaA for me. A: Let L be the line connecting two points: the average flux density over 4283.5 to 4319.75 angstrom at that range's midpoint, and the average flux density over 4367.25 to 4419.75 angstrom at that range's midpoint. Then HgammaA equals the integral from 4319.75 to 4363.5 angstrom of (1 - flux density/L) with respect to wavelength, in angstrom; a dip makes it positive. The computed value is -4.2 angstrom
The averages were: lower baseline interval 15.8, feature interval 19.2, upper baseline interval 19.7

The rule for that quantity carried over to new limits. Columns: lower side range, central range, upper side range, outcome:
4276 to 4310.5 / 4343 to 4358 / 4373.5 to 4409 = -1.6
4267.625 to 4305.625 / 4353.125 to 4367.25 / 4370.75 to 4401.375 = -1.5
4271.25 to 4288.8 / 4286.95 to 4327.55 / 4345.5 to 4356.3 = 5.7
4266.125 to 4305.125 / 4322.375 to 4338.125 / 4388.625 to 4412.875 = -1.5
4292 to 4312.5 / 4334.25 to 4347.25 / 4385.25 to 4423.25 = -1.6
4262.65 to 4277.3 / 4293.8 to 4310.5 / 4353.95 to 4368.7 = 4.5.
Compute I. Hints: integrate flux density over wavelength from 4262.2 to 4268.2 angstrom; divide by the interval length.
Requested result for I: 20.1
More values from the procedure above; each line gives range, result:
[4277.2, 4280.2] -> 18.9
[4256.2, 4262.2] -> 19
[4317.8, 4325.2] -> 16.8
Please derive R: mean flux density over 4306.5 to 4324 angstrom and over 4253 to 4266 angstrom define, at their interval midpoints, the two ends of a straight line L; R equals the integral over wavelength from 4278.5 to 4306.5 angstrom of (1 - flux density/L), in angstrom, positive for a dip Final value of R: 2.84 angstrom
